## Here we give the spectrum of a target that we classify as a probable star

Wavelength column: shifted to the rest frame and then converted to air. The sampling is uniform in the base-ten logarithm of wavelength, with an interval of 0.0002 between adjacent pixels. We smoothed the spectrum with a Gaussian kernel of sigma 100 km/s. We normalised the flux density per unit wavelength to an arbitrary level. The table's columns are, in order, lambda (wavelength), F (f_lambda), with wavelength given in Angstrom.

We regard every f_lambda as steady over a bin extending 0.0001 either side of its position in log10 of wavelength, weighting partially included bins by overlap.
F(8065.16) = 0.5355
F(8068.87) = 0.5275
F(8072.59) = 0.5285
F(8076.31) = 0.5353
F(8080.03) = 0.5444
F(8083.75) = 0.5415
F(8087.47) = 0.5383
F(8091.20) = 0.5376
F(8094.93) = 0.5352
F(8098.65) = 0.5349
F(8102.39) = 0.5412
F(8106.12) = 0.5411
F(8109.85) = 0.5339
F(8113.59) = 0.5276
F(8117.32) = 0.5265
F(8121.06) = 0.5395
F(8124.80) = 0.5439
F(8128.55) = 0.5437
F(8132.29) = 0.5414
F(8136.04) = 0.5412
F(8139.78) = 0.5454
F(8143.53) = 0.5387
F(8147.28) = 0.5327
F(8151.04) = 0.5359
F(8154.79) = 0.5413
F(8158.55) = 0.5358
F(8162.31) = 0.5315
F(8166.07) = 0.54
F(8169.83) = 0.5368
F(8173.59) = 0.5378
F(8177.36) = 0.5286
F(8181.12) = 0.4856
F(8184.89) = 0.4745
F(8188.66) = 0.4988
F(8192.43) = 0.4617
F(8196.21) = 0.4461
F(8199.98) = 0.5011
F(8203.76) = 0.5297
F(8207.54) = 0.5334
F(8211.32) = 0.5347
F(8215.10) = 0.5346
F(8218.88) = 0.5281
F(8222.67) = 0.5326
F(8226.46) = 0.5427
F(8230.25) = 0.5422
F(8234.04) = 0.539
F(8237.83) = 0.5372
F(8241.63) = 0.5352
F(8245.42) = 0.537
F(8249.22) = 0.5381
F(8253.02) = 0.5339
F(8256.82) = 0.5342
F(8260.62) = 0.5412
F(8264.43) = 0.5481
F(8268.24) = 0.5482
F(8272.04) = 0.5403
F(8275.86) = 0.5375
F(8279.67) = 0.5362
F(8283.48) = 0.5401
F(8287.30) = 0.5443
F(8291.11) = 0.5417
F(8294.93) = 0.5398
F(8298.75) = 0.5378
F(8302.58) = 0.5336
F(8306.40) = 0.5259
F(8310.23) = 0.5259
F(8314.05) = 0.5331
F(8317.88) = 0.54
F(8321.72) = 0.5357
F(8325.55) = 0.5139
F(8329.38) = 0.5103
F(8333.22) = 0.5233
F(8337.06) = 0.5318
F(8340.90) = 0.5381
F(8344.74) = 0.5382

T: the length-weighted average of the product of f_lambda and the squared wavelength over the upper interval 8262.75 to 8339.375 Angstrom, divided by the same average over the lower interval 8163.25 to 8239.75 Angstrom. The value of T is 1.1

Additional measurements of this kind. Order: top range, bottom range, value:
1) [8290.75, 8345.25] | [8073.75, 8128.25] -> 1.04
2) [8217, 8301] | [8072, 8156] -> 1.04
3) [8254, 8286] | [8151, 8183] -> 1.05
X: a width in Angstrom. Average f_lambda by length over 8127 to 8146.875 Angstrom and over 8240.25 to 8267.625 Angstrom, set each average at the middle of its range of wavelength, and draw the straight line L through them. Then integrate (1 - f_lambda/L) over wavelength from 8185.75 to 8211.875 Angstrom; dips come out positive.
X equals 2.0 Angstrom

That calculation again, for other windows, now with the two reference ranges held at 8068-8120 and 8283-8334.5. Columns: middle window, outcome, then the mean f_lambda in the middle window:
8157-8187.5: 0.8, 0.521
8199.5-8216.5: 0.2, 0.529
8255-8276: -0.4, 0.542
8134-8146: -0.1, 0.541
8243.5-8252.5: -0.1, 0.537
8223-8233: -0.1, 0.541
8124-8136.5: -0.2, 0.542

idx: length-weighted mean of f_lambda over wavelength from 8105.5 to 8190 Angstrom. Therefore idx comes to 0.531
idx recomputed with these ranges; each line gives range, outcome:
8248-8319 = 0.538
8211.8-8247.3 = 0.536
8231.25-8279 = 0.539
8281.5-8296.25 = 0.542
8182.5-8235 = 0.514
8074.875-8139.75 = 0.538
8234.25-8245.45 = 0.537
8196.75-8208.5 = 0.512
